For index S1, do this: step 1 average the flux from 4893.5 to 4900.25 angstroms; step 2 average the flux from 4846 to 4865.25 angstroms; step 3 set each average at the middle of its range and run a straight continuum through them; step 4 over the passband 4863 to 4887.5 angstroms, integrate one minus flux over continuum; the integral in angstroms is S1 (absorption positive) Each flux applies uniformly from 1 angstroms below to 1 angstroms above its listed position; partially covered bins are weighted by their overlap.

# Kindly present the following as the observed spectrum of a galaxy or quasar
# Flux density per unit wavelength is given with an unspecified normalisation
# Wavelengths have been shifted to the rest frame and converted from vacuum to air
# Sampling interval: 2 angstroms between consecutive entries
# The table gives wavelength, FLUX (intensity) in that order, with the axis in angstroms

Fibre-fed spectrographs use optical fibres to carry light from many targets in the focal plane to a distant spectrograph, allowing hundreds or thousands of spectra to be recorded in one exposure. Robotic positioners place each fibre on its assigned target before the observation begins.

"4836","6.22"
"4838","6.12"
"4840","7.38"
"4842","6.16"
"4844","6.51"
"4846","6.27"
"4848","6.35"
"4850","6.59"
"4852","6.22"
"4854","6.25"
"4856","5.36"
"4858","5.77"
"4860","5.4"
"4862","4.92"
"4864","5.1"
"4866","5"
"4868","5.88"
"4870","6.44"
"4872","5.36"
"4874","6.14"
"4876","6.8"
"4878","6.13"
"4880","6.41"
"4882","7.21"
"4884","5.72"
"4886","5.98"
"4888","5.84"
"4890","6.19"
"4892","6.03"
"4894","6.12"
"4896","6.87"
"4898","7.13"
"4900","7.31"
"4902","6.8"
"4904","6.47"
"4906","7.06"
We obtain 1.1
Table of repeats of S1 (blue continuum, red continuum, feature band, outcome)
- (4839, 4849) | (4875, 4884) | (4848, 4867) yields 2.54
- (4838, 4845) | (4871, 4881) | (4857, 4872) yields 1.95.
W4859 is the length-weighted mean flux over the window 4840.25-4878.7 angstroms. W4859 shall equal 5.96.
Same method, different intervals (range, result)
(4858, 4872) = 5.47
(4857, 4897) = 5.97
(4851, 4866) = 5.54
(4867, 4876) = 6.05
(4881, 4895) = 6.16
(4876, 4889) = 6.26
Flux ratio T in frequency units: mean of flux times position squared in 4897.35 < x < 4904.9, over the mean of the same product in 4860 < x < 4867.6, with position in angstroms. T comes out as 1.4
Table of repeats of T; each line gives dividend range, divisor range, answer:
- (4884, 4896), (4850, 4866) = 1.10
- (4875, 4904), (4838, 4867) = 1.10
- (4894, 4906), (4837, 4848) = 1.08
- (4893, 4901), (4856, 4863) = 1.30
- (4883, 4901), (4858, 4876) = 1.14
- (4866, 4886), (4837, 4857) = 0.99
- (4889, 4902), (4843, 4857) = 1.08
